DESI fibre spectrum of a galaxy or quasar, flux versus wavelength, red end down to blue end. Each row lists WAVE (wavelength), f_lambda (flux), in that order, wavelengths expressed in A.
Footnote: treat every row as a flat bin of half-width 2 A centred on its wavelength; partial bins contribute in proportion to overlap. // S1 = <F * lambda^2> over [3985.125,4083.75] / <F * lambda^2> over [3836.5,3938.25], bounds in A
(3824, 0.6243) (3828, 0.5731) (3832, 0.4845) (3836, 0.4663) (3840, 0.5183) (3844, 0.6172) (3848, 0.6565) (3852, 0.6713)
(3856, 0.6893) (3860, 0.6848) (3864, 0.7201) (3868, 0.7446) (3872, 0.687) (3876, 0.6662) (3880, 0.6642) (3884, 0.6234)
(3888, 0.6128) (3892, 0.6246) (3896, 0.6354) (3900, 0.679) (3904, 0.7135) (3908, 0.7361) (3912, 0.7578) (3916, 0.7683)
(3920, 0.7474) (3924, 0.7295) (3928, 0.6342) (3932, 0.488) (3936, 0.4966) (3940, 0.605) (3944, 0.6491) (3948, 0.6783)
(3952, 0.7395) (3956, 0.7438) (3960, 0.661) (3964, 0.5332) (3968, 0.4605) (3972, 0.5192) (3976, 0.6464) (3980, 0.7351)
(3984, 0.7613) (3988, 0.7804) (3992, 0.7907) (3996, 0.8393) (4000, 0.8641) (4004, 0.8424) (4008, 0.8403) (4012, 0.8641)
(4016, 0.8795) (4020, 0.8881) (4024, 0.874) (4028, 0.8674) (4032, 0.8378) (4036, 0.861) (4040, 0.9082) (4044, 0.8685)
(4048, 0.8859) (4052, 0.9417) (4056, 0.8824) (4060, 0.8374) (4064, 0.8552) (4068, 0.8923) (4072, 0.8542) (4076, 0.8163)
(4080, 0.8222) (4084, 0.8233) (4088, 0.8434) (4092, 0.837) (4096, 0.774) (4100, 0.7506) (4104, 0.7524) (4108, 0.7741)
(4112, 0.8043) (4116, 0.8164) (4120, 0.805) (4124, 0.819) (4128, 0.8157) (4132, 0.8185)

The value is 1.40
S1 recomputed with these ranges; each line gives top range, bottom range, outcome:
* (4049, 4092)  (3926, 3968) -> 1.48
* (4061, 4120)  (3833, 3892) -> 1.43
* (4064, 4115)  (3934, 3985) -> 1.38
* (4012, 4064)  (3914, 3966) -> 1.41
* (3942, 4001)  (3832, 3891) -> 1.14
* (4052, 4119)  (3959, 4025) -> 1.15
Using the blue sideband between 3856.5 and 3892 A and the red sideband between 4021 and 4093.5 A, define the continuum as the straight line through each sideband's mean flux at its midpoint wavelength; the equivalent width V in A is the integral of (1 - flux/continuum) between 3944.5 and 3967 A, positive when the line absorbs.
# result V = 2.9 A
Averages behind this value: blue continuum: 0.673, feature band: 0.66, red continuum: 0.862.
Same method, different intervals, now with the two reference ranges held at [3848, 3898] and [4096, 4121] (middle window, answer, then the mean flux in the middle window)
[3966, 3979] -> 2.9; 0.557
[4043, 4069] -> -4.3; 0.88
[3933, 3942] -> 2.0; 0.544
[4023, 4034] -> -1.7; 0.858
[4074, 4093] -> -1.4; 0.828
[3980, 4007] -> -3.0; 0.808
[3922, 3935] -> 1.6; 0.608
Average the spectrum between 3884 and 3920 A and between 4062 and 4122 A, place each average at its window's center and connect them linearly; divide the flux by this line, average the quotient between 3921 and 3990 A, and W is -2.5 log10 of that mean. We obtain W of 0.14 mag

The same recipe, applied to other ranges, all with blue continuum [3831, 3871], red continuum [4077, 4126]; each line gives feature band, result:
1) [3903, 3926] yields -0.11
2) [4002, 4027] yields -0.17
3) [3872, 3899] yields 0.02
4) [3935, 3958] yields 0.06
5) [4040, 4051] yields -0.16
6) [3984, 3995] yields -0.09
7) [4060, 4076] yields -0.10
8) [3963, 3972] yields 0.39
